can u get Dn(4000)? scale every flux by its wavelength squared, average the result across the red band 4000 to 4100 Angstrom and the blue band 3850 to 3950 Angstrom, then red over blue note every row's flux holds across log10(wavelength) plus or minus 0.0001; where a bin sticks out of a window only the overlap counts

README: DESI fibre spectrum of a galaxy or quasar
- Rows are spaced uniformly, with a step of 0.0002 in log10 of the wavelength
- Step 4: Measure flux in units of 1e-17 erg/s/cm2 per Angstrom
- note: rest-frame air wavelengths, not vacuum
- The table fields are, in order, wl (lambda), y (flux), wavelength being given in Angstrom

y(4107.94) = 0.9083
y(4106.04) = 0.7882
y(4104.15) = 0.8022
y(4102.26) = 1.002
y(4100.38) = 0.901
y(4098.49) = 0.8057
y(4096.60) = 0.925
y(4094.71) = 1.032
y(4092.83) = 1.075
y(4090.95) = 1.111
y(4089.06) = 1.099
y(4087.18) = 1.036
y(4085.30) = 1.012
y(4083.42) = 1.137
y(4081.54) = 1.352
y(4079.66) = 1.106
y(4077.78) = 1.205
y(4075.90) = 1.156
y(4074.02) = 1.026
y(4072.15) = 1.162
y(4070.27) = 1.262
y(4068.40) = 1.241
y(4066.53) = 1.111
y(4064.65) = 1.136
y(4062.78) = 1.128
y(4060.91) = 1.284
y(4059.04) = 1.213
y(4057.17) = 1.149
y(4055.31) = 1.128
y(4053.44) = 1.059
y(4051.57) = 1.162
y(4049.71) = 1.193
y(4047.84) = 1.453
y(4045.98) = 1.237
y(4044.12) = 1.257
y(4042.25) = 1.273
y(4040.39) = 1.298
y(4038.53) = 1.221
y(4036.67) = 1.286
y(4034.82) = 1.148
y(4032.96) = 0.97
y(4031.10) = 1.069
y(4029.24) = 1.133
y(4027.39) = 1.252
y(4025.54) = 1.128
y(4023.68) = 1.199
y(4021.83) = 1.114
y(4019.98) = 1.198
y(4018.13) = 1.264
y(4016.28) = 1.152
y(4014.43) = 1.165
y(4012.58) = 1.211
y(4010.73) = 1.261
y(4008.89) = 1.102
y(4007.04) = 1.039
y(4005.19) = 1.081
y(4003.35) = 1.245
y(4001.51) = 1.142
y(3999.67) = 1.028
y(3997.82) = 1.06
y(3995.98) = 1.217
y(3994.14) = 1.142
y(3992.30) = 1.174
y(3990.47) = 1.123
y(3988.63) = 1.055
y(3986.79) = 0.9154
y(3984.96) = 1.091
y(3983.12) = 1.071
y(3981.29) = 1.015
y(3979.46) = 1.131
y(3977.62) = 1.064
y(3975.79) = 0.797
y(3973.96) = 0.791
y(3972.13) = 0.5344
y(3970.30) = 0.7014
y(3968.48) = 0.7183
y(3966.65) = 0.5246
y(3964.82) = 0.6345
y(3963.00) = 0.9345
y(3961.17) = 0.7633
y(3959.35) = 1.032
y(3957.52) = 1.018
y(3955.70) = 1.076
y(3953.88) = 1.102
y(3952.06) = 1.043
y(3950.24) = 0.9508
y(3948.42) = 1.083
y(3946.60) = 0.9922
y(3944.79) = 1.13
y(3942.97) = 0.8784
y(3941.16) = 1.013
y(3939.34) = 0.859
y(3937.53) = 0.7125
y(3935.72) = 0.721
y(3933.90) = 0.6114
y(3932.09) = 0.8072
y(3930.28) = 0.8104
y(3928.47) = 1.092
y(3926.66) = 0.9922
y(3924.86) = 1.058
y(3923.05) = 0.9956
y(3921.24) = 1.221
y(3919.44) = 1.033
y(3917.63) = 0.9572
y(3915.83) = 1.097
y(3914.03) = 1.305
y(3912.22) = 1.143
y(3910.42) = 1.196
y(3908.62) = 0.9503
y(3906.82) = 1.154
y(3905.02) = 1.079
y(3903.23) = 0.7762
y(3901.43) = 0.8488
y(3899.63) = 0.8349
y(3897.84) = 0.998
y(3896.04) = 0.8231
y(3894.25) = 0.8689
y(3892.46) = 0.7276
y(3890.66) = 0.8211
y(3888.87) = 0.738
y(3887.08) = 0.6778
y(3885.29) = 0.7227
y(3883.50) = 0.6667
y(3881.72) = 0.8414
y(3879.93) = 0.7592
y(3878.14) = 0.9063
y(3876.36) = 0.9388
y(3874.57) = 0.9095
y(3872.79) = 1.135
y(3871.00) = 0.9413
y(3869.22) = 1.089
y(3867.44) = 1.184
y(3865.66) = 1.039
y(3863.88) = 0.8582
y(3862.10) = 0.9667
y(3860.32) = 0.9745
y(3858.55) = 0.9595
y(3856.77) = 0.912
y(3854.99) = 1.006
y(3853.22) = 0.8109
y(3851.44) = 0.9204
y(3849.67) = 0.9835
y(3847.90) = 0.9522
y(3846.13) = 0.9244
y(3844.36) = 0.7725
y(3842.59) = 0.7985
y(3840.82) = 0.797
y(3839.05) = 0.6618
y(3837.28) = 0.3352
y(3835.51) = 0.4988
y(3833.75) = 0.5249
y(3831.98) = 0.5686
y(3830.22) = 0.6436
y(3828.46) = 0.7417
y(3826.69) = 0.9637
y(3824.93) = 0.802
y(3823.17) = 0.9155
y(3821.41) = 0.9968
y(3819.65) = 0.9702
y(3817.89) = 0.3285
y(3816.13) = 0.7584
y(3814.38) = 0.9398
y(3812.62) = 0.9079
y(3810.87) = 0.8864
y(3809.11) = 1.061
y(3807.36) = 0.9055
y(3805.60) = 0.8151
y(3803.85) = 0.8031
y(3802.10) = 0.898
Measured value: 1.32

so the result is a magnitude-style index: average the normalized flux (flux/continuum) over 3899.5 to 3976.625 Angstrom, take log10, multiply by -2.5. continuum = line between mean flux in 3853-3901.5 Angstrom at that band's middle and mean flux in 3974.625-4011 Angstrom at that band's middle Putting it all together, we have 0.07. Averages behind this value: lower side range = 0.893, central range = 0.93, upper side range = 1.08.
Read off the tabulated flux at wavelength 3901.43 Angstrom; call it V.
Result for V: 0.8488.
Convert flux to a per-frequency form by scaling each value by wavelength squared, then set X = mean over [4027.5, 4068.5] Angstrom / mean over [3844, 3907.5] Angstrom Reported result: 1.44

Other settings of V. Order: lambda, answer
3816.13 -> 0.7584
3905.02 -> 1.079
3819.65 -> 0.9702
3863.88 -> 0.8582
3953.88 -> 1.102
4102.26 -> 1.002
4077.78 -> 1.205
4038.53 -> 1.221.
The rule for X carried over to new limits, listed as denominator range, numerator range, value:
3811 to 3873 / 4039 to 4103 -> 1.52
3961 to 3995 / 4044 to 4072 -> 1.37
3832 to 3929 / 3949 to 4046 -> 1.24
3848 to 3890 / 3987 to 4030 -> 1.35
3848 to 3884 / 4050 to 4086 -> 1.36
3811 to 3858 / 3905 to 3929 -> 1.44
